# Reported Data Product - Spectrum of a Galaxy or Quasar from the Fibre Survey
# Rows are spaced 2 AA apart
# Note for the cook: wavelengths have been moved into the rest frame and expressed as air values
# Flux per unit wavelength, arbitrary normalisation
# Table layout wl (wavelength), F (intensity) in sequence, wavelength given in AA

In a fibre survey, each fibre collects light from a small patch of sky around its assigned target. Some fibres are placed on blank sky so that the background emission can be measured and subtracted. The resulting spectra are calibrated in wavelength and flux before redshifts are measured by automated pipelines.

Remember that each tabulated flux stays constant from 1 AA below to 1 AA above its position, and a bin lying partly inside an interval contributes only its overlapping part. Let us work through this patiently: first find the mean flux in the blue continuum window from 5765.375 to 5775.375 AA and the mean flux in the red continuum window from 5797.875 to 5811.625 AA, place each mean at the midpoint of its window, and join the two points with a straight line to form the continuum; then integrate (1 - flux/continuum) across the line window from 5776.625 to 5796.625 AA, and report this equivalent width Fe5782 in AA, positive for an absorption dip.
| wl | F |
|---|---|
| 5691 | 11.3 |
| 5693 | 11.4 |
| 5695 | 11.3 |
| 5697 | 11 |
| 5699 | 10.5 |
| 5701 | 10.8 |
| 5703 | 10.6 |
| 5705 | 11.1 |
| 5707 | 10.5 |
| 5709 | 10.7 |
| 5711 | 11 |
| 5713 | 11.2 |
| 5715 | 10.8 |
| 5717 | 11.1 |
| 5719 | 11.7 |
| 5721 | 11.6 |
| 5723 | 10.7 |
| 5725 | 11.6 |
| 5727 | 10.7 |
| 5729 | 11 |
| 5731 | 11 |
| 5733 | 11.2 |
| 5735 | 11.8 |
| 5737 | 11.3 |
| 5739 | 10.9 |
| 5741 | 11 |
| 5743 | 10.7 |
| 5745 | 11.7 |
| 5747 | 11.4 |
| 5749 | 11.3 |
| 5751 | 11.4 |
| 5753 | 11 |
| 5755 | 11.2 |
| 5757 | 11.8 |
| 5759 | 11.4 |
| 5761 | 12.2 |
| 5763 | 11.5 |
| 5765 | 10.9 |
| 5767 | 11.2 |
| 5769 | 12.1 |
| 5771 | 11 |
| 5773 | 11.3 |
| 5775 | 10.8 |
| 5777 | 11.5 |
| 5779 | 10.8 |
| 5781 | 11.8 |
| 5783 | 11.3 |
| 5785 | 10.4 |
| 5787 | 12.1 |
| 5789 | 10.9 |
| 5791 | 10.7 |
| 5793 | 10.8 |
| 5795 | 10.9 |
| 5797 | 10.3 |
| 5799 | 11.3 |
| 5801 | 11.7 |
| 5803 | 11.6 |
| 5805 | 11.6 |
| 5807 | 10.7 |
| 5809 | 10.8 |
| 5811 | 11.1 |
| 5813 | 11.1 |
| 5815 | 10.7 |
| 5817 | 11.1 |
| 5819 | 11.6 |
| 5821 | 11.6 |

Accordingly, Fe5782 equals 0.3 AA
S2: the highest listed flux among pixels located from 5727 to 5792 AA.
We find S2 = 12.2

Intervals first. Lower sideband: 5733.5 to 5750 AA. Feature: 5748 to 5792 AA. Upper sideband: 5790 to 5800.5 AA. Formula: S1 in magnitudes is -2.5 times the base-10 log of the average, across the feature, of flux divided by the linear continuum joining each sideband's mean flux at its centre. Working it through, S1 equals -0.03 mag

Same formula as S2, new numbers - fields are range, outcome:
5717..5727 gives 11.7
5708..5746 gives 11.8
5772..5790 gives 12.1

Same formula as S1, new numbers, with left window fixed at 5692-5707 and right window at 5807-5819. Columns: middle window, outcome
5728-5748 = -0.025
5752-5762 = -0.054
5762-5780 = -0.026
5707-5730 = -0.013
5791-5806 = -0.015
